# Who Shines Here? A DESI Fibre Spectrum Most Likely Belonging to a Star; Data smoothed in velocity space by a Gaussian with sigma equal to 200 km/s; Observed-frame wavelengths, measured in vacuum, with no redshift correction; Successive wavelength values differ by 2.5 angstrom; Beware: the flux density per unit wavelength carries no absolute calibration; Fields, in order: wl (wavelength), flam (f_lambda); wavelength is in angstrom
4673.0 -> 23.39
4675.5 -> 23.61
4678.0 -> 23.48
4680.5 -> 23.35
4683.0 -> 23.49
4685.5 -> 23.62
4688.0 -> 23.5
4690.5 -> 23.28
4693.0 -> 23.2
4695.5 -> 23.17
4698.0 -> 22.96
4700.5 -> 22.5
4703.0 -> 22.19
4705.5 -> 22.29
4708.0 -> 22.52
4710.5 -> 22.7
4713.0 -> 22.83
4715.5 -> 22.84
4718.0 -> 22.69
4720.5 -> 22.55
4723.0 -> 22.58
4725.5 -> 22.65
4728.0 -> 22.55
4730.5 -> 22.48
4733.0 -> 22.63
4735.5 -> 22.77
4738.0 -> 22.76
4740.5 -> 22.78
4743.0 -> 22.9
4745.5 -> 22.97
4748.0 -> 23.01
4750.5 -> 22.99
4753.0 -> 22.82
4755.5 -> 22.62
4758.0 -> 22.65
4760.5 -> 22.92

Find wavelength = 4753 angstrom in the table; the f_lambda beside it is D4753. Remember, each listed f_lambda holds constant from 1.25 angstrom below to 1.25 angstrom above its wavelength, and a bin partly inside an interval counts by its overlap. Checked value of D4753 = 22.82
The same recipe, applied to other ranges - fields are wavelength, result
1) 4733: 22.63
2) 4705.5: 22.29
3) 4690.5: 23.28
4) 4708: 22.52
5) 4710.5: 22.7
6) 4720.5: 22.55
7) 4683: 23.49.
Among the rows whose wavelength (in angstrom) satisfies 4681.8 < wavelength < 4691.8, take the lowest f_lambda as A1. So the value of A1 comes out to 23.28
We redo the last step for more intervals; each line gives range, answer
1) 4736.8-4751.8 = 22.76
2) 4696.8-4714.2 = 22.19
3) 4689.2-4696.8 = 23.17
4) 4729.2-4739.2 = 22.48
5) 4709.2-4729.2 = 22.55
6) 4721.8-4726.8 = 22.58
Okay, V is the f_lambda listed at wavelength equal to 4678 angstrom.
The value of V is 23.48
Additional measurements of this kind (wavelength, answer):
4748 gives 23.01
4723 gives 22.58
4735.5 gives 22.77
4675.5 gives 23.61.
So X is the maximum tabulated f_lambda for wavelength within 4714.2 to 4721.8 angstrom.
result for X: 22.84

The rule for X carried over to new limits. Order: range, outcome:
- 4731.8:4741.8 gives 22.78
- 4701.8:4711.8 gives 22.7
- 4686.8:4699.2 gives 23.5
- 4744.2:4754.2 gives 23.01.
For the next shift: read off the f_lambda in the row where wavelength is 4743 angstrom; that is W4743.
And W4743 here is 22.9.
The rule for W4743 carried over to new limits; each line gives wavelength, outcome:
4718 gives 22.69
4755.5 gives 22.62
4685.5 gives 23.62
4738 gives 22.76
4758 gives 22.65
